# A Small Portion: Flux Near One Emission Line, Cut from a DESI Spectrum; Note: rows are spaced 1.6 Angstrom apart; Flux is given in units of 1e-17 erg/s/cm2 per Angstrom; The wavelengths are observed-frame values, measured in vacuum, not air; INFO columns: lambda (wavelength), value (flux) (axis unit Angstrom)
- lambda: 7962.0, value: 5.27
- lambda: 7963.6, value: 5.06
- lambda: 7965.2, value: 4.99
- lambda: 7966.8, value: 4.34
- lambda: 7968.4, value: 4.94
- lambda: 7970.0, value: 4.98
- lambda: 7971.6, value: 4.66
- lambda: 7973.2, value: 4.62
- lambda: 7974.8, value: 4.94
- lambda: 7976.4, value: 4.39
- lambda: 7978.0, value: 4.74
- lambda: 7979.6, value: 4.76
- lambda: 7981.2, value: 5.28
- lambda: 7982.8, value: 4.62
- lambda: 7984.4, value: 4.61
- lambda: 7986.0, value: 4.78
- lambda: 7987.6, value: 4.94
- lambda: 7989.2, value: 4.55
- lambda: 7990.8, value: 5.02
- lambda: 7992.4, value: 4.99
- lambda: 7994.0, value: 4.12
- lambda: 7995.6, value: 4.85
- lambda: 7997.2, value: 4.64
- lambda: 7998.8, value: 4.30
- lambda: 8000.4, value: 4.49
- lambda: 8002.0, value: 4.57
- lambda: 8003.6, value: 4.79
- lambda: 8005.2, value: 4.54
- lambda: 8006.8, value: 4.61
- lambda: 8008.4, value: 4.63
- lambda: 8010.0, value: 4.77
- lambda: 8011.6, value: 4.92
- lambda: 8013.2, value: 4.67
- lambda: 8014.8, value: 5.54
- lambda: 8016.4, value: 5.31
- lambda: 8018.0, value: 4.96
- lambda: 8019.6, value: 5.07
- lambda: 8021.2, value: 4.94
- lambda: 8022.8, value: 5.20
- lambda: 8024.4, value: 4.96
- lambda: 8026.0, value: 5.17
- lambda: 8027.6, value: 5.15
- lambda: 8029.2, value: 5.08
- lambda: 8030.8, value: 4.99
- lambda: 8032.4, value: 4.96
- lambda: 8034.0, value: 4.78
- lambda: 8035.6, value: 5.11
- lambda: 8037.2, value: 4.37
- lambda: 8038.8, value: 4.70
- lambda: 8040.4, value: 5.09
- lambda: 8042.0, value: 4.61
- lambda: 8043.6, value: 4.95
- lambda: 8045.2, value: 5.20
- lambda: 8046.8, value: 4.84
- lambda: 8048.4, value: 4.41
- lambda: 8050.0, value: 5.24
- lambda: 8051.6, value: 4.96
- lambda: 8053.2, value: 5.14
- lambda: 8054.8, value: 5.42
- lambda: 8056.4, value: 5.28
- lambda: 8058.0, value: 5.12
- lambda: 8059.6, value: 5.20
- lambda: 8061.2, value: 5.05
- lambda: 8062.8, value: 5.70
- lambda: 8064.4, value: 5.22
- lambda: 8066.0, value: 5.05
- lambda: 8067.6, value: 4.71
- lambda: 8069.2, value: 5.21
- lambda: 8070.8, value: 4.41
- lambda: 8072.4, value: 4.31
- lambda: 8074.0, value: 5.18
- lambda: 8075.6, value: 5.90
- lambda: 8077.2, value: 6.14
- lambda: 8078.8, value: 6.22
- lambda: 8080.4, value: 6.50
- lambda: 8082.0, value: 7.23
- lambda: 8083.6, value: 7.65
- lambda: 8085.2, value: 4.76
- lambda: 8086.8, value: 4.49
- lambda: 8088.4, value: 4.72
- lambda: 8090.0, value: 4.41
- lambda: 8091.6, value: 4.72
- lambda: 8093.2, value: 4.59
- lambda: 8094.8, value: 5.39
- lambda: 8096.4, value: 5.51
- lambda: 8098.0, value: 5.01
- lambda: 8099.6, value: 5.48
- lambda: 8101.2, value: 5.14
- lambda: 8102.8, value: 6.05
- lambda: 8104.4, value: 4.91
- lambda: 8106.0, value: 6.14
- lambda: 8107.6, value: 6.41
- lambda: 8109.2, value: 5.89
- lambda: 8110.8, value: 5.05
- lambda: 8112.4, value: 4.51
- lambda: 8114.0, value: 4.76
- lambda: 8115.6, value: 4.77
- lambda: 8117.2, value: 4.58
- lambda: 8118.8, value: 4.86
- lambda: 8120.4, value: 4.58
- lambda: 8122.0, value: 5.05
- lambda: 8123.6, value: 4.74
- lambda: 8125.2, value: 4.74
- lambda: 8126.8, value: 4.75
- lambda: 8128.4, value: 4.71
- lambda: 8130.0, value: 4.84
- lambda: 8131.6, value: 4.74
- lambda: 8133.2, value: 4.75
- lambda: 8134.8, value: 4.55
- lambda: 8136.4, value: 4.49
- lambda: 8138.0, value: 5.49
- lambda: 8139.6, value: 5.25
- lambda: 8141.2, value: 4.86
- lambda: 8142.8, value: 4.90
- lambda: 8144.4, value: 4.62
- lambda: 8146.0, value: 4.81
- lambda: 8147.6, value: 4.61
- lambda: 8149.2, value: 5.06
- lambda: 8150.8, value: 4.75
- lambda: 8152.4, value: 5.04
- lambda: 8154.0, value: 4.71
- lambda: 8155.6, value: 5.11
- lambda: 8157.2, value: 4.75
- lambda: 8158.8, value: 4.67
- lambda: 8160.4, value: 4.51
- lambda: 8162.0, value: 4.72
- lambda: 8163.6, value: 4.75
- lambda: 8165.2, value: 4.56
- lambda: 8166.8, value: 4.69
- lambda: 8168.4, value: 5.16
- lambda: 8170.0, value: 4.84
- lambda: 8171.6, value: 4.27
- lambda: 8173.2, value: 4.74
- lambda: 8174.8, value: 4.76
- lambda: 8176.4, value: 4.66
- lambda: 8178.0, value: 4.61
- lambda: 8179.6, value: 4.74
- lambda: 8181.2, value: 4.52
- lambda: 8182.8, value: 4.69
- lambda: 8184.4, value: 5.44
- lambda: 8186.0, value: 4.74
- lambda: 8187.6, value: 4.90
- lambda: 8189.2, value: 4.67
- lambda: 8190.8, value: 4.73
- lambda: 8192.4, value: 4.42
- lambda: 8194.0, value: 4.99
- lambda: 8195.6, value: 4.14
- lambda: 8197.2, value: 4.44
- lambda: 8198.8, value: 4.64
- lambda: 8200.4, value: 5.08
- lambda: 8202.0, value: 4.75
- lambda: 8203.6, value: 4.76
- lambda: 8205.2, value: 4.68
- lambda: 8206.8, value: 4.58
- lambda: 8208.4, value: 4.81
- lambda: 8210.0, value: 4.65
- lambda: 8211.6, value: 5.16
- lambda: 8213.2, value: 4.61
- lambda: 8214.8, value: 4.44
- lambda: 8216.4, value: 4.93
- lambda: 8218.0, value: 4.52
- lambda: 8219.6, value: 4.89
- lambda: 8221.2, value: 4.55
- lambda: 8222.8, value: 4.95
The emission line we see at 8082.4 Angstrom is Halpha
